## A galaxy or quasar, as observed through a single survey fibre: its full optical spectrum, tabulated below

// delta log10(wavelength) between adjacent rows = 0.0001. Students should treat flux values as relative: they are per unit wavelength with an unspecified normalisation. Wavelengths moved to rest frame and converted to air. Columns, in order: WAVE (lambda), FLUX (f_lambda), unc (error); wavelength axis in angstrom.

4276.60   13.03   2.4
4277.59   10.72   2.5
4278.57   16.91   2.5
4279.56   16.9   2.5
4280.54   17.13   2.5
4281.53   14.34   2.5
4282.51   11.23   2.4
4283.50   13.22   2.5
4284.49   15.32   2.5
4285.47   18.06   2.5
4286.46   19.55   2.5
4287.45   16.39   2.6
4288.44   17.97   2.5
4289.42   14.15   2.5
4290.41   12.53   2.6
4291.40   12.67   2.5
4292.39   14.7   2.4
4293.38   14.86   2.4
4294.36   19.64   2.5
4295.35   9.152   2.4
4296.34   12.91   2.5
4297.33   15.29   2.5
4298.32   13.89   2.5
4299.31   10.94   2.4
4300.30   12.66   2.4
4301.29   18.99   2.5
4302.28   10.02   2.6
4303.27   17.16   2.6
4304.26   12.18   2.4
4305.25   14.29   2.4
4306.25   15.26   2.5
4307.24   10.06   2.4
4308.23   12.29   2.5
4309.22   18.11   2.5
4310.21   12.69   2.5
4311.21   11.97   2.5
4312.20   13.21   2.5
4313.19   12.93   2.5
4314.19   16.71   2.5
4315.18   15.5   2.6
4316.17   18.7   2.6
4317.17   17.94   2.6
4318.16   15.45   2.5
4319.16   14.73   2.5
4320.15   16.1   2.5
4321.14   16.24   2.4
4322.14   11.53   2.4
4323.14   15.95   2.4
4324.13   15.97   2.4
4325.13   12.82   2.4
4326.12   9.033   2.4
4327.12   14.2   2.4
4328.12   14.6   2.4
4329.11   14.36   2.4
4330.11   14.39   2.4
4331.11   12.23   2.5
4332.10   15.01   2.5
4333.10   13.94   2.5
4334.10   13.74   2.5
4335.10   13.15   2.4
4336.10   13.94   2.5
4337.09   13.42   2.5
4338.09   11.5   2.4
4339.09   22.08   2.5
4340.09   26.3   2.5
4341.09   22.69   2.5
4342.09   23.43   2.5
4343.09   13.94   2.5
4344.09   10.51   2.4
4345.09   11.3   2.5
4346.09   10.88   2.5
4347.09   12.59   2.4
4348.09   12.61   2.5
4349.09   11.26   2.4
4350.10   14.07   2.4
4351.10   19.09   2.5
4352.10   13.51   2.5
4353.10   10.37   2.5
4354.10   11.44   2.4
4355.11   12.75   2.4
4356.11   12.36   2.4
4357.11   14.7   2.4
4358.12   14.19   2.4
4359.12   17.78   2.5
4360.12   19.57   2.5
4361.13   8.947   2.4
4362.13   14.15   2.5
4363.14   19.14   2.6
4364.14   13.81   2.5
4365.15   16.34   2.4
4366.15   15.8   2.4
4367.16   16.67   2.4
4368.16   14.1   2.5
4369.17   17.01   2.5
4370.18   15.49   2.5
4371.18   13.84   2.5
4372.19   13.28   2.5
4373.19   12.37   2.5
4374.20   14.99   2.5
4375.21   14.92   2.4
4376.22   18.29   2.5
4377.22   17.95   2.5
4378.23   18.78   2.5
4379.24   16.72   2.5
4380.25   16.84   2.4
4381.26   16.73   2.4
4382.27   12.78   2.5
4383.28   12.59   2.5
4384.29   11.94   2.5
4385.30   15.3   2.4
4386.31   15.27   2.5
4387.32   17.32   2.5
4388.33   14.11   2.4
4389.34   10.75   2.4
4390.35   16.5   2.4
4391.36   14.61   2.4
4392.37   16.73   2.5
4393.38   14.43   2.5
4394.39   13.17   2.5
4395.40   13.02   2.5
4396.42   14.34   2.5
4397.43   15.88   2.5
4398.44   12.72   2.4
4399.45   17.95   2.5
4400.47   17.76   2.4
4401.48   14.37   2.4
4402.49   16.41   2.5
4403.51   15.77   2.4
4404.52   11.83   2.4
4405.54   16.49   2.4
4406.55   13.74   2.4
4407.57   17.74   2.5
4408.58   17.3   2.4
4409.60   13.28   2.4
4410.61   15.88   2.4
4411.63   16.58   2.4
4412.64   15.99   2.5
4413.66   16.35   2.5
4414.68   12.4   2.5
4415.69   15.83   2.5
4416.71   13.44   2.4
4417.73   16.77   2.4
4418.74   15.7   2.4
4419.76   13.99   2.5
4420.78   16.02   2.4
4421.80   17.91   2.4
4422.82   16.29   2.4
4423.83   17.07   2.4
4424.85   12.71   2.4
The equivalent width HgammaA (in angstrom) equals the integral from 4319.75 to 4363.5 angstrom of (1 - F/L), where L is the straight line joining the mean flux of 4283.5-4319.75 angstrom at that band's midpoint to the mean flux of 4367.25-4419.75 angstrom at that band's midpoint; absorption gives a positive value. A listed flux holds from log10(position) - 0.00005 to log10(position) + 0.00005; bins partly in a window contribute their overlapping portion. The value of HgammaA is 1.0 angstrom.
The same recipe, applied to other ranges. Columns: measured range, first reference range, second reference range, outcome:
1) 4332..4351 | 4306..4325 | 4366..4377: -0.23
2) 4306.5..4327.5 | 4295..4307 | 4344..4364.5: -1.29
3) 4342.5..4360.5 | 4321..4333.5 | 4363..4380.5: 1.71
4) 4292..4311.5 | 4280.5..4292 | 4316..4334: 1.33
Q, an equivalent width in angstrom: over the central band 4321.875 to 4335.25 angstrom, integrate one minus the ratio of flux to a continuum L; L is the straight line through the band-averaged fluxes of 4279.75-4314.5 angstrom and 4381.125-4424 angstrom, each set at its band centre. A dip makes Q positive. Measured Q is 0.8 angstrom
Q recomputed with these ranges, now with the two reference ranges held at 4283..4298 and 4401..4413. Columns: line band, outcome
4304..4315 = 1.0 angstrom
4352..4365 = 1.0 angstrom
